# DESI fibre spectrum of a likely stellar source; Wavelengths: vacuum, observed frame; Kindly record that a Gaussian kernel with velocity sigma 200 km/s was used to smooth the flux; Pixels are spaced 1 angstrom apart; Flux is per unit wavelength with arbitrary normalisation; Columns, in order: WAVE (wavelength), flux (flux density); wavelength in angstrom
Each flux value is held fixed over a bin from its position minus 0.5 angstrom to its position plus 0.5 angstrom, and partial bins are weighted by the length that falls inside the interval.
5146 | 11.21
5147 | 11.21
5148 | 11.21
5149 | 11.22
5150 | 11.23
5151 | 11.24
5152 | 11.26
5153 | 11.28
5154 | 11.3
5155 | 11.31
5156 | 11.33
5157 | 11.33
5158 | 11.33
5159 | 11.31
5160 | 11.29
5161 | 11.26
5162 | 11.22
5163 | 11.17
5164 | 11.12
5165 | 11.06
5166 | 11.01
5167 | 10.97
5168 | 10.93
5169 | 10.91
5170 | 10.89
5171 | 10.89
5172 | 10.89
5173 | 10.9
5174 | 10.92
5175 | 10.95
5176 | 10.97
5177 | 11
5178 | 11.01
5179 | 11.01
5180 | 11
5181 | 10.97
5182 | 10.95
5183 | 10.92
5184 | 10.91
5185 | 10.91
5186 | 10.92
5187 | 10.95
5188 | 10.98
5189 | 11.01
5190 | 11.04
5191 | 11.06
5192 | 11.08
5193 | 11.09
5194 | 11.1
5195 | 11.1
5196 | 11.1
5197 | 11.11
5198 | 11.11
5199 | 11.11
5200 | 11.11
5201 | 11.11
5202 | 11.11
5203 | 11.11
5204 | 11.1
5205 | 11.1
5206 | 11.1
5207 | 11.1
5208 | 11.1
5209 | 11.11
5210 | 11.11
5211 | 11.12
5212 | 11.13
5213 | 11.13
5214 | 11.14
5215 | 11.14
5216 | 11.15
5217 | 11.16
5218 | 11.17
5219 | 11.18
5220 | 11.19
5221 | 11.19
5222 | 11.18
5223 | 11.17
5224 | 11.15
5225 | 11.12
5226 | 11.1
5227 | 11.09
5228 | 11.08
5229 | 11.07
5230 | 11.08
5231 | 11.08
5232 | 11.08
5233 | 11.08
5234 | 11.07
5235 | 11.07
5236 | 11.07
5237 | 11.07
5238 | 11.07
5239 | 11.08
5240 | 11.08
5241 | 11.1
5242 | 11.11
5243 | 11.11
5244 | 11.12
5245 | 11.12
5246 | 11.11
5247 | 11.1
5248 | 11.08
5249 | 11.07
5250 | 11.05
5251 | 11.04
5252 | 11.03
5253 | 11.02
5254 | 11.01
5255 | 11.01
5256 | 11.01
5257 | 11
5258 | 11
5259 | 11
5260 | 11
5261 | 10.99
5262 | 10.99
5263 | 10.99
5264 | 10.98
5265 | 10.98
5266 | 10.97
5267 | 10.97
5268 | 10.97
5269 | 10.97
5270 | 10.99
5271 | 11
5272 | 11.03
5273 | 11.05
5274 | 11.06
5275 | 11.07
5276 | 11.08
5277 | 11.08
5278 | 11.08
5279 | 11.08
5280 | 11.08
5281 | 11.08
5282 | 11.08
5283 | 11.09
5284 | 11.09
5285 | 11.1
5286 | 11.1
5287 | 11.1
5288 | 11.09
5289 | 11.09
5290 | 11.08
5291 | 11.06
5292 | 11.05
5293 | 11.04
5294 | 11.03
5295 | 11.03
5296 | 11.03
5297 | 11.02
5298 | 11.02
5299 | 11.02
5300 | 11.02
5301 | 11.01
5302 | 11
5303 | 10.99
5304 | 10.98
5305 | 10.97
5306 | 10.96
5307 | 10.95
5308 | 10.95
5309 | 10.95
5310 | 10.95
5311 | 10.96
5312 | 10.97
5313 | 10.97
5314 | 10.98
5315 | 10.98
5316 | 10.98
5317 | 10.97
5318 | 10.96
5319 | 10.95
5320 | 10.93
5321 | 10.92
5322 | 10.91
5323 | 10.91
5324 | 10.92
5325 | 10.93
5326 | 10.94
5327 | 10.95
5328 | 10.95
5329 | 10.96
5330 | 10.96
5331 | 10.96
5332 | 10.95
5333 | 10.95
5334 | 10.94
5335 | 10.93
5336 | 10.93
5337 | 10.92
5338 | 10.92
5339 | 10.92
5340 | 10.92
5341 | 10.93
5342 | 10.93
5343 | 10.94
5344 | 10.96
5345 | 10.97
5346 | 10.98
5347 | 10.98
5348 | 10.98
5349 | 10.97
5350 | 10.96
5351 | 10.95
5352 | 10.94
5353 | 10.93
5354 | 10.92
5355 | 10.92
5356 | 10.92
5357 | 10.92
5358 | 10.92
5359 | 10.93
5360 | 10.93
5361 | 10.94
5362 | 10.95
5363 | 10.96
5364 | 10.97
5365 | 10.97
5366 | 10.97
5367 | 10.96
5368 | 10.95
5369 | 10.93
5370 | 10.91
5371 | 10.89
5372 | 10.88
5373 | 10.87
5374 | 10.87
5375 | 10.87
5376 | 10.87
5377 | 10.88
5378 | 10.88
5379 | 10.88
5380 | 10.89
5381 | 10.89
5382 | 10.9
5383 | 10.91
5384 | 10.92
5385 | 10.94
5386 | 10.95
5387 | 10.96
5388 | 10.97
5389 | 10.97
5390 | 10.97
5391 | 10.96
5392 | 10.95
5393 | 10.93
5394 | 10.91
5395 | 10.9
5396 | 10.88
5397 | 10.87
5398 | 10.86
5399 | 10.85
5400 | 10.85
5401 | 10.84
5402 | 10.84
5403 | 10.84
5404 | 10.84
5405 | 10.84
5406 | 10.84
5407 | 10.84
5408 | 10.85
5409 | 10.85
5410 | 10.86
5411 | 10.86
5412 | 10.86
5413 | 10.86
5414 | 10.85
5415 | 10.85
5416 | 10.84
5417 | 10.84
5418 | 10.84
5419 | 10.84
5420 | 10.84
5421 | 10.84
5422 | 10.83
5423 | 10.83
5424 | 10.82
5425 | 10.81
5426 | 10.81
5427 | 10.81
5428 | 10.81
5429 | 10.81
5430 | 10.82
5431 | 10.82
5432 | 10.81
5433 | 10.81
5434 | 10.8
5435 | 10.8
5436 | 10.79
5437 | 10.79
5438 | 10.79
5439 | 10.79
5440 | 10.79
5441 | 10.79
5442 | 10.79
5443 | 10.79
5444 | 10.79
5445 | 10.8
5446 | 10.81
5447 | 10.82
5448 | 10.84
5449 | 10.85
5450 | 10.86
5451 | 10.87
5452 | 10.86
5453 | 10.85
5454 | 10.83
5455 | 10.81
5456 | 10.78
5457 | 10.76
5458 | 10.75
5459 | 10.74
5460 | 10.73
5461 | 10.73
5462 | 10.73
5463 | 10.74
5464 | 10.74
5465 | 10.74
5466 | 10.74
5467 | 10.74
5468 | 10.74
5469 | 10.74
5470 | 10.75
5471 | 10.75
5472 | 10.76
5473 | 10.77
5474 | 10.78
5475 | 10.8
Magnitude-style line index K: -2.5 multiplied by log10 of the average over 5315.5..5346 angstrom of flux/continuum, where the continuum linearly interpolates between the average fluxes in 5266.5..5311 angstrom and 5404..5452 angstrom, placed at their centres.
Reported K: 0.00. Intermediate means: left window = 11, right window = 10.8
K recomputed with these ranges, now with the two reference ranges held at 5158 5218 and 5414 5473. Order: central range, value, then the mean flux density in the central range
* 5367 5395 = -0.01 mag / 10.9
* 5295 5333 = 0.00 mag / 11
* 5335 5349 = 0.00 mag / 10.9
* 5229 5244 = -0.01 mag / 11.1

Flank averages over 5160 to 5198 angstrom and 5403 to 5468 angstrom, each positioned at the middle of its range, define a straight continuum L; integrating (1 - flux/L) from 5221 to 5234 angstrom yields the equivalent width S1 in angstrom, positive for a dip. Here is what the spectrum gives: -0.2 angstrom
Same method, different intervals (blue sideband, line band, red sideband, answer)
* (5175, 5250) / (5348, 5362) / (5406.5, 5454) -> 0.0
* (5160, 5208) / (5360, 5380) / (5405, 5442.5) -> -0.1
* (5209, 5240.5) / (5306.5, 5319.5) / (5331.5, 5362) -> 0.0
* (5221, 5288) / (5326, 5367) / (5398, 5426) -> 0.0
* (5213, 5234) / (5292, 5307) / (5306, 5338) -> 0.0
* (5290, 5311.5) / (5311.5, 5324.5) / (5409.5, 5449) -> 0.0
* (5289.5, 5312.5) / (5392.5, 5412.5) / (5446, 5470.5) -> 0.0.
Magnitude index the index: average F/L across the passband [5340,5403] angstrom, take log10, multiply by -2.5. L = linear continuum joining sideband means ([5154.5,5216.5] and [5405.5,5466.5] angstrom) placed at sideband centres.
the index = 0.00 mag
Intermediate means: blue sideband 11.1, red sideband 10.8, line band 10.9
